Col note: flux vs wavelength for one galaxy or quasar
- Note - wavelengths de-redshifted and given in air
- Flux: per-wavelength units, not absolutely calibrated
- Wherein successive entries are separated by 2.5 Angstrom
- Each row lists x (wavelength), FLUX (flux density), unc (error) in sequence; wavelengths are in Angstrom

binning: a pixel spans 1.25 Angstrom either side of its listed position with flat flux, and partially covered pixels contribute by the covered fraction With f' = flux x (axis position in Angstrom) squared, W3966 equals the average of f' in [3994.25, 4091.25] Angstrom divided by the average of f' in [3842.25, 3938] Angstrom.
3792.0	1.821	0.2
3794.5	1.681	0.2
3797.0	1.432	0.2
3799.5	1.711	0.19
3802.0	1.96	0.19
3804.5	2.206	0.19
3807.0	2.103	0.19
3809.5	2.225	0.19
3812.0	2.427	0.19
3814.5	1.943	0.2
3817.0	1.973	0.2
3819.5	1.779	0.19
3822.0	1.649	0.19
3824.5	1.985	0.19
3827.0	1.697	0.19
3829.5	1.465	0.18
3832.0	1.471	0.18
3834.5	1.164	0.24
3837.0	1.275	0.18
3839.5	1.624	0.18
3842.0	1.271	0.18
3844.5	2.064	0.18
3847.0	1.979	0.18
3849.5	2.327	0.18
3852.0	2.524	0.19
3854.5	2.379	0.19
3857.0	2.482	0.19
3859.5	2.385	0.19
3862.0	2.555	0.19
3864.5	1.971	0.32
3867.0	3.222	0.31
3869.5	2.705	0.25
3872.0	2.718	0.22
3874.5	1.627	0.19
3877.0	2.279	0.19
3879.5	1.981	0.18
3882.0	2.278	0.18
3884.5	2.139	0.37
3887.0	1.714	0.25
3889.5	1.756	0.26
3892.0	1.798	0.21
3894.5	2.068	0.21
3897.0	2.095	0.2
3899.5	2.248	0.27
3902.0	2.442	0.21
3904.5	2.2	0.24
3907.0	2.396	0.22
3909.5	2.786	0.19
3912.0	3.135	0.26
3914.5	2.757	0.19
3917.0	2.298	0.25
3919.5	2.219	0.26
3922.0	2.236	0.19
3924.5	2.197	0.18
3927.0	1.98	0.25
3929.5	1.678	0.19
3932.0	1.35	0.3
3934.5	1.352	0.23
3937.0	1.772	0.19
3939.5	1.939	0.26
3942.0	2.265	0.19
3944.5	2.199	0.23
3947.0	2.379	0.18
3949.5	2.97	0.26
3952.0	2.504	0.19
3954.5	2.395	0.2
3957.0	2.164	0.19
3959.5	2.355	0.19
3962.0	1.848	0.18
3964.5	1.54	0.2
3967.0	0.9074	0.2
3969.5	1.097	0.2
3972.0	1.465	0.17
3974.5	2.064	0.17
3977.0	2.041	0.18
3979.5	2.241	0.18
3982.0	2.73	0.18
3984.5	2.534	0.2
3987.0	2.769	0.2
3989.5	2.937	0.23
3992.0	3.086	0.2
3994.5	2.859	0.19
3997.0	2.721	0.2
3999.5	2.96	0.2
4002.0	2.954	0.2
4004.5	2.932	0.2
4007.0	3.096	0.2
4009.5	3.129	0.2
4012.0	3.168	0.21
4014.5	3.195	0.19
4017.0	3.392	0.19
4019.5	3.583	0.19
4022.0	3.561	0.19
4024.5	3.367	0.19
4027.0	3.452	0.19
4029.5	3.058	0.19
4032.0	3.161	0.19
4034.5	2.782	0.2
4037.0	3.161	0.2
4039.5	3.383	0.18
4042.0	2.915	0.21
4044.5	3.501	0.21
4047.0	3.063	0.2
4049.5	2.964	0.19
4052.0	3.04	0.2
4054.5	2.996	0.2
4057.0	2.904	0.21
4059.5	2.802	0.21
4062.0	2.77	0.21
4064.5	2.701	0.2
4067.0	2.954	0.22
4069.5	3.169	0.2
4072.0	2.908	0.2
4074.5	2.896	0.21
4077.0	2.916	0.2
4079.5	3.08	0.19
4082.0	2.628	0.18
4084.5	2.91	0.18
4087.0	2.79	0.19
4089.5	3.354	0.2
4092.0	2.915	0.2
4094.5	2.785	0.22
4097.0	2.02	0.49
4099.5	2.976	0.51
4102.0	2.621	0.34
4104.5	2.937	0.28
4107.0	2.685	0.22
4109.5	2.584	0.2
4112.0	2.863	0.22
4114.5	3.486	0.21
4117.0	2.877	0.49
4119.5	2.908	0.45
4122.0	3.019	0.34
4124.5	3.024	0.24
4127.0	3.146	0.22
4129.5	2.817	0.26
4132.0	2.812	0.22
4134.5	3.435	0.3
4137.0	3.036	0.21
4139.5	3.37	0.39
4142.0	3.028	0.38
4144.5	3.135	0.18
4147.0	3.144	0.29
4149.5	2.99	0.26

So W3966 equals 1.5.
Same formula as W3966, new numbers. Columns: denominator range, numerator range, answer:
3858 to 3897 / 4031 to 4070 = 1.49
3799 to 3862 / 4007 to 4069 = 1.79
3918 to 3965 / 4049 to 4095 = 1.50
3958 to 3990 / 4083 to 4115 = 1.49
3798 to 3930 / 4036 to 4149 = 1.58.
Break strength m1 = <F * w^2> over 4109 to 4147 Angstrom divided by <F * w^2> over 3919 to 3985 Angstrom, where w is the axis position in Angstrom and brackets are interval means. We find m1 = 1.66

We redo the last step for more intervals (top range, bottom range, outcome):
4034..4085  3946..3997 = 1.38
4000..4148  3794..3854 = 1.86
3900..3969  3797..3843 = 1.29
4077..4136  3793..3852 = 1.84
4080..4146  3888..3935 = 1.50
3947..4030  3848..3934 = 1.23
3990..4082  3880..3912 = 1.50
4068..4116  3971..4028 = 1.04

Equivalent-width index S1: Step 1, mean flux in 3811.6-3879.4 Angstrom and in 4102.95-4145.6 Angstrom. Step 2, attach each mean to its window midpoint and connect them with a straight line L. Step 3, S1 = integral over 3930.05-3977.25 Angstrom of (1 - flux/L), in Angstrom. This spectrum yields 9.5 Angstrom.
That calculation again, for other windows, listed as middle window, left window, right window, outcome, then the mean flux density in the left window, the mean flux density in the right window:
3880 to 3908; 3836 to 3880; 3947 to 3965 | 1.69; 2.2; 2.29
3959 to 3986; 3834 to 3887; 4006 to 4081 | 8.37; 2.14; 3.1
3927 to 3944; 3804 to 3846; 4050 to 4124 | 3.63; 1.78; 2.88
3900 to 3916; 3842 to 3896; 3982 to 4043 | -0.95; 2.21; 3.08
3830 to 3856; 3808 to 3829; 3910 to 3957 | 2.59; 1.94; 2.21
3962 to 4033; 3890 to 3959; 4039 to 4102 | -3.03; 2.21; 2.92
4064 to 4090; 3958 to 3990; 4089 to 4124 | -2.59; 2.02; 2.85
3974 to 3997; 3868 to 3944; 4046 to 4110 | -1.17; 2.15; 2.86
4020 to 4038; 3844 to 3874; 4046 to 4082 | -2.49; 2.43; 2.93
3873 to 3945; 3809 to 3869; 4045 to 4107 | 4.65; 2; 2.88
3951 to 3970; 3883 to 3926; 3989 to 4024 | 5.92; 2.26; 3.12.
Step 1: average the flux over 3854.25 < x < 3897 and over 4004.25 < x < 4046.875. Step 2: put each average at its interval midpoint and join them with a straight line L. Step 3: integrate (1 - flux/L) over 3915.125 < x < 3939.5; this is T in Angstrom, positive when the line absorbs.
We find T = 6.1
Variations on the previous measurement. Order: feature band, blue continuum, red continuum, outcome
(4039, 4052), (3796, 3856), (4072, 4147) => -2.2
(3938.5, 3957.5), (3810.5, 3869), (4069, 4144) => 0.1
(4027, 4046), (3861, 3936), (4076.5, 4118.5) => -3.6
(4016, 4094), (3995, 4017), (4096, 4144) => -1.8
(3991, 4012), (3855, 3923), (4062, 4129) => -2.8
